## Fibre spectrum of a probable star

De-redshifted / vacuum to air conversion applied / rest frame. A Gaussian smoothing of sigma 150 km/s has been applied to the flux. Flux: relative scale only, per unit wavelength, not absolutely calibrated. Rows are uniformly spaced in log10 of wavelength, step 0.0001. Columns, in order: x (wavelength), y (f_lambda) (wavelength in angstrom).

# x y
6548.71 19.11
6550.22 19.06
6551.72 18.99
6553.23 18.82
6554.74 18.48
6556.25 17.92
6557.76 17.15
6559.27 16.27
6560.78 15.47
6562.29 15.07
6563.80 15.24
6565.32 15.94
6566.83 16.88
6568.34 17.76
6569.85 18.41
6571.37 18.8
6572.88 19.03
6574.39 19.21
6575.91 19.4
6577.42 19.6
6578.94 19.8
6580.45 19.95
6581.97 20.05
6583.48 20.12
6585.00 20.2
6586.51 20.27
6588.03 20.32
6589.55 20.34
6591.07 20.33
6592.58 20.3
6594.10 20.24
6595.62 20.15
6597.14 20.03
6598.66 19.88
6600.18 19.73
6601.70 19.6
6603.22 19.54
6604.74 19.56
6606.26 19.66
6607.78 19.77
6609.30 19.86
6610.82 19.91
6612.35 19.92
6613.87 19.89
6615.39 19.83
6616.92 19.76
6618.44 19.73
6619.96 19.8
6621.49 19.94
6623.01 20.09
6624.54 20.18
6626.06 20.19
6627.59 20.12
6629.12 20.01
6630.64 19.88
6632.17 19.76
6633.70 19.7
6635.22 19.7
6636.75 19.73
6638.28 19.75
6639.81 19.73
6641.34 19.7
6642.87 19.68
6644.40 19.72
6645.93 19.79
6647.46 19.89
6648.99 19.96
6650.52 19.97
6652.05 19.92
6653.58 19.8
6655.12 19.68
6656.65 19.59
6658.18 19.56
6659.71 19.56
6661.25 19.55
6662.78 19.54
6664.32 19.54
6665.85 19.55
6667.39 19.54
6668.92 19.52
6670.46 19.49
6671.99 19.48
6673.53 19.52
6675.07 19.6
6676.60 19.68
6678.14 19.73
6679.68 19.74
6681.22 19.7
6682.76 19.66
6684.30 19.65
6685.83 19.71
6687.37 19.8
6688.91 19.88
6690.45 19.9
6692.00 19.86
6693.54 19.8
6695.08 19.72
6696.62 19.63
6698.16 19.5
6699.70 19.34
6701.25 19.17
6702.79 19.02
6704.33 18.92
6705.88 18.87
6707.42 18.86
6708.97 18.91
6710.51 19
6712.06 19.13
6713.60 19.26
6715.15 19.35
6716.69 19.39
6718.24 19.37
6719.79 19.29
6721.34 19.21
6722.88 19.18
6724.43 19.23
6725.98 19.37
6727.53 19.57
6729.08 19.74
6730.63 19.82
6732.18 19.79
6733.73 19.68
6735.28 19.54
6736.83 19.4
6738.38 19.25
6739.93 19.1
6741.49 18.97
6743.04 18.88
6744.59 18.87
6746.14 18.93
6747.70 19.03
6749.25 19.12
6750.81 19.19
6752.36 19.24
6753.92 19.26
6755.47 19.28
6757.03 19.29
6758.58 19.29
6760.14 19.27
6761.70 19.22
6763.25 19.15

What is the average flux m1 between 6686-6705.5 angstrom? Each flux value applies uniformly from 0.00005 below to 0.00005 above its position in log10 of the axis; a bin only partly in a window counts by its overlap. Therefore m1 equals 19.5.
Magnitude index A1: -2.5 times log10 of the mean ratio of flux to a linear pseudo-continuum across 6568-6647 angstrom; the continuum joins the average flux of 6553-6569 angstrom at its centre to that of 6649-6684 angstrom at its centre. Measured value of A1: -0.103 mag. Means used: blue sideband 16.7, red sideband 19.6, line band 19.8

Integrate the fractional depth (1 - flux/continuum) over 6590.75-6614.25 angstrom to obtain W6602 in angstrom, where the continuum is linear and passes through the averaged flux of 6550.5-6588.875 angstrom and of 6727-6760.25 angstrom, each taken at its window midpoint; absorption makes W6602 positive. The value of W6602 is -1.69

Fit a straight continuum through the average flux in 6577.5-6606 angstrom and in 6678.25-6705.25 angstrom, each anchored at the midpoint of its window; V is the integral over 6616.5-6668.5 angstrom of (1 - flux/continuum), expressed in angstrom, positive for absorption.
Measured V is 0.03 angstrom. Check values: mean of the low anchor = 20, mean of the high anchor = 19.6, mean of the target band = 19.8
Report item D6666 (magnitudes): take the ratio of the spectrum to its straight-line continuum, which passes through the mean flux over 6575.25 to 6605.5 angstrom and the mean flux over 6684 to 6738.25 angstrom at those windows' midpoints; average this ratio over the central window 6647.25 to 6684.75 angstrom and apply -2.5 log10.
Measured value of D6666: -0.001 mag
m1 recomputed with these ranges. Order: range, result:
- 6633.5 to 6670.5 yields 19.7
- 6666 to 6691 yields 19.7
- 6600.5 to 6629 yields 19.9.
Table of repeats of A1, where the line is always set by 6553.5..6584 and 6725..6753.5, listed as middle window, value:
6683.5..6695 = -0.05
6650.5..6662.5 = -0.06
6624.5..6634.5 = -0.08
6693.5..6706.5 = -0.02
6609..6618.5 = -0.08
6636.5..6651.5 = -0.07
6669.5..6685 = -0.04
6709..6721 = -0.01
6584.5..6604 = -0.11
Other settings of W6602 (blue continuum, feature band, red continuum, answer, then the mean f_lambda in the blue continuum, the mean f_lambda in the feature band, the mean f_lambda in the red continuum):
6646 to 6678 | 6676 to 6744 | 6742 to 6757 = -0.2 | 19.7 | 19.4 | 19.1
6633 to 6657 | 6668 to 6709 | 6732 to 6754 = 0.0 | 19.8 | 19.5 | 19.2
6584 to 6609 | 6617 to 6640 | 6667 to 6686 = 0.0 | 20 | 19.9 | 19.6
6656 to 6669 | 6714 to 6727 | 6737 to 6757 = 0.0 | 19.6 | 19.3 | 19.1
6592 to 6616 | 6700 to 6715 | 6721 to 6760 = 0.3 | 19.9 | 19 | 19.3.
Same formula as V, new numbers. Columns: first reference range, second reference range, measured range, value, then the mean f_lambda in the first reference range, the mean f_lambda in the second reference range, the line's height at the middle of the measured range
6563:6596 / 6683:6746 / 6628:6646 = -0.5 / 19.2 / 19.4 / 19.3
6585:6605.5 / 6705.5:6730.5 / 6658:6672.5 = 0.0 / 20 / 19.3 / 19.6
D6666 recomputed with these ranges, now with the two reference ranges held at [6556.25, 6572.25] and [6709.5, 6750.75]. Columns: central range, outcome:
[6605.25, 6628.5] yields -0.14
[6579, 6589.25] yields -0.18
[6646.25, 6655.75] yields -0.10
